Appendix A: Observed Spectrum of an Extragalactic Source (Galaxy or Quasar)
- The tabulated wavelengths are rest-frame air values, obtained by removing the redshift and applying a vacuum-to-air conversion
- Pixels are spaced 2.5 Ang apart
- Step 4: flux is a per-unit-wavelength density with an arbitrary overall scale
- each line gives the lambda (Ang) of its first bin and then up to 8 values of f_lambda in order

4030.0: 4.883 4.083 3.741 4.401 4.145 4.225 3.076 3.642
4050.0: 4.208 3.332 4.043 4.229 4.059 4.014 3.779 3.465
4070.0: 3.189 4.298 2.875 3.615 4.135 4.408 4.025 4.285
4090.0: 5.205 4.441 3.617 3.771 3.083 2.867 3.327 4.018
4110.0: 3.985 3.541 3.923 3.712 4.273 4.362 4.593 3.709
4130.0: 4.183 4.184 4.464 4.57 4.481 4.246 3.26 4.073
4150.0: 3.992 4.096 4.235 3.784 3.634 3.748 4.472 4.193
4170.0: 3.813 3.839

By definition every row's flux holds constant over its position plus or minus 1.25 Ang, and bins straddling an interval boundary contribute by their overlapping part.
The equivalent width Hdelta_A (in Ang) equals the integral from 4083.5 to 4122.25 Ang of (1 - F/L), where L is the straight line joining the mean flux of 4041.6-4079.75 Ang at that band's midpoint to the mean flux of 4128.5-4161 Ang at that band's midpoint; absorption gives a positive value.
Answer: 0.3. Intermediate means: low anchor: 3.74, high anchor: 4.09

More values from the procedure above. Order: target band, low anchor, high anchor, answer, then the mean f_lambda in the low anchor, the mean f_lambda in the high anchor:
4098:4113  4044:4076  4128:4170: 1.6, 3.72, 4.09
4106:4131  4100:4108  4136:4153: -3.0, 3.3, 4.11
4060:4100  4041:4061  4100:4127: -0.8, 3.85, 3.82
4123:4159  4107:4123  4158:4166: -1.8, 3.95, 3.92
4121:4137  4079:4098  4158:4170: -0.6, 4.26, 3.98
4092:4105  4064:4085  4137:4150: 1.3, 3.74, 4.09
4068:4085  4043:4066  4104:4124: 0.4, 3.83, 3.91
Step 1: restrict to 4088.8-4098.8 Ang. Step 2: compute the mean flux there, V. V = 4.25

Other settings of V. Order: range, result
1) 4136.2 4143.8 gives 4.42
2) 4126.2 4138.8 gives 4.22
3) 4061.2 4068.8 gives 3.75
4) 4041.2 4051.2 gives 3.79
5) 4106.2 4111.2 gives 3.99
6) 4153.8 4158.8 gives 4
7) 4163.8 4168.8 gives 4.33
